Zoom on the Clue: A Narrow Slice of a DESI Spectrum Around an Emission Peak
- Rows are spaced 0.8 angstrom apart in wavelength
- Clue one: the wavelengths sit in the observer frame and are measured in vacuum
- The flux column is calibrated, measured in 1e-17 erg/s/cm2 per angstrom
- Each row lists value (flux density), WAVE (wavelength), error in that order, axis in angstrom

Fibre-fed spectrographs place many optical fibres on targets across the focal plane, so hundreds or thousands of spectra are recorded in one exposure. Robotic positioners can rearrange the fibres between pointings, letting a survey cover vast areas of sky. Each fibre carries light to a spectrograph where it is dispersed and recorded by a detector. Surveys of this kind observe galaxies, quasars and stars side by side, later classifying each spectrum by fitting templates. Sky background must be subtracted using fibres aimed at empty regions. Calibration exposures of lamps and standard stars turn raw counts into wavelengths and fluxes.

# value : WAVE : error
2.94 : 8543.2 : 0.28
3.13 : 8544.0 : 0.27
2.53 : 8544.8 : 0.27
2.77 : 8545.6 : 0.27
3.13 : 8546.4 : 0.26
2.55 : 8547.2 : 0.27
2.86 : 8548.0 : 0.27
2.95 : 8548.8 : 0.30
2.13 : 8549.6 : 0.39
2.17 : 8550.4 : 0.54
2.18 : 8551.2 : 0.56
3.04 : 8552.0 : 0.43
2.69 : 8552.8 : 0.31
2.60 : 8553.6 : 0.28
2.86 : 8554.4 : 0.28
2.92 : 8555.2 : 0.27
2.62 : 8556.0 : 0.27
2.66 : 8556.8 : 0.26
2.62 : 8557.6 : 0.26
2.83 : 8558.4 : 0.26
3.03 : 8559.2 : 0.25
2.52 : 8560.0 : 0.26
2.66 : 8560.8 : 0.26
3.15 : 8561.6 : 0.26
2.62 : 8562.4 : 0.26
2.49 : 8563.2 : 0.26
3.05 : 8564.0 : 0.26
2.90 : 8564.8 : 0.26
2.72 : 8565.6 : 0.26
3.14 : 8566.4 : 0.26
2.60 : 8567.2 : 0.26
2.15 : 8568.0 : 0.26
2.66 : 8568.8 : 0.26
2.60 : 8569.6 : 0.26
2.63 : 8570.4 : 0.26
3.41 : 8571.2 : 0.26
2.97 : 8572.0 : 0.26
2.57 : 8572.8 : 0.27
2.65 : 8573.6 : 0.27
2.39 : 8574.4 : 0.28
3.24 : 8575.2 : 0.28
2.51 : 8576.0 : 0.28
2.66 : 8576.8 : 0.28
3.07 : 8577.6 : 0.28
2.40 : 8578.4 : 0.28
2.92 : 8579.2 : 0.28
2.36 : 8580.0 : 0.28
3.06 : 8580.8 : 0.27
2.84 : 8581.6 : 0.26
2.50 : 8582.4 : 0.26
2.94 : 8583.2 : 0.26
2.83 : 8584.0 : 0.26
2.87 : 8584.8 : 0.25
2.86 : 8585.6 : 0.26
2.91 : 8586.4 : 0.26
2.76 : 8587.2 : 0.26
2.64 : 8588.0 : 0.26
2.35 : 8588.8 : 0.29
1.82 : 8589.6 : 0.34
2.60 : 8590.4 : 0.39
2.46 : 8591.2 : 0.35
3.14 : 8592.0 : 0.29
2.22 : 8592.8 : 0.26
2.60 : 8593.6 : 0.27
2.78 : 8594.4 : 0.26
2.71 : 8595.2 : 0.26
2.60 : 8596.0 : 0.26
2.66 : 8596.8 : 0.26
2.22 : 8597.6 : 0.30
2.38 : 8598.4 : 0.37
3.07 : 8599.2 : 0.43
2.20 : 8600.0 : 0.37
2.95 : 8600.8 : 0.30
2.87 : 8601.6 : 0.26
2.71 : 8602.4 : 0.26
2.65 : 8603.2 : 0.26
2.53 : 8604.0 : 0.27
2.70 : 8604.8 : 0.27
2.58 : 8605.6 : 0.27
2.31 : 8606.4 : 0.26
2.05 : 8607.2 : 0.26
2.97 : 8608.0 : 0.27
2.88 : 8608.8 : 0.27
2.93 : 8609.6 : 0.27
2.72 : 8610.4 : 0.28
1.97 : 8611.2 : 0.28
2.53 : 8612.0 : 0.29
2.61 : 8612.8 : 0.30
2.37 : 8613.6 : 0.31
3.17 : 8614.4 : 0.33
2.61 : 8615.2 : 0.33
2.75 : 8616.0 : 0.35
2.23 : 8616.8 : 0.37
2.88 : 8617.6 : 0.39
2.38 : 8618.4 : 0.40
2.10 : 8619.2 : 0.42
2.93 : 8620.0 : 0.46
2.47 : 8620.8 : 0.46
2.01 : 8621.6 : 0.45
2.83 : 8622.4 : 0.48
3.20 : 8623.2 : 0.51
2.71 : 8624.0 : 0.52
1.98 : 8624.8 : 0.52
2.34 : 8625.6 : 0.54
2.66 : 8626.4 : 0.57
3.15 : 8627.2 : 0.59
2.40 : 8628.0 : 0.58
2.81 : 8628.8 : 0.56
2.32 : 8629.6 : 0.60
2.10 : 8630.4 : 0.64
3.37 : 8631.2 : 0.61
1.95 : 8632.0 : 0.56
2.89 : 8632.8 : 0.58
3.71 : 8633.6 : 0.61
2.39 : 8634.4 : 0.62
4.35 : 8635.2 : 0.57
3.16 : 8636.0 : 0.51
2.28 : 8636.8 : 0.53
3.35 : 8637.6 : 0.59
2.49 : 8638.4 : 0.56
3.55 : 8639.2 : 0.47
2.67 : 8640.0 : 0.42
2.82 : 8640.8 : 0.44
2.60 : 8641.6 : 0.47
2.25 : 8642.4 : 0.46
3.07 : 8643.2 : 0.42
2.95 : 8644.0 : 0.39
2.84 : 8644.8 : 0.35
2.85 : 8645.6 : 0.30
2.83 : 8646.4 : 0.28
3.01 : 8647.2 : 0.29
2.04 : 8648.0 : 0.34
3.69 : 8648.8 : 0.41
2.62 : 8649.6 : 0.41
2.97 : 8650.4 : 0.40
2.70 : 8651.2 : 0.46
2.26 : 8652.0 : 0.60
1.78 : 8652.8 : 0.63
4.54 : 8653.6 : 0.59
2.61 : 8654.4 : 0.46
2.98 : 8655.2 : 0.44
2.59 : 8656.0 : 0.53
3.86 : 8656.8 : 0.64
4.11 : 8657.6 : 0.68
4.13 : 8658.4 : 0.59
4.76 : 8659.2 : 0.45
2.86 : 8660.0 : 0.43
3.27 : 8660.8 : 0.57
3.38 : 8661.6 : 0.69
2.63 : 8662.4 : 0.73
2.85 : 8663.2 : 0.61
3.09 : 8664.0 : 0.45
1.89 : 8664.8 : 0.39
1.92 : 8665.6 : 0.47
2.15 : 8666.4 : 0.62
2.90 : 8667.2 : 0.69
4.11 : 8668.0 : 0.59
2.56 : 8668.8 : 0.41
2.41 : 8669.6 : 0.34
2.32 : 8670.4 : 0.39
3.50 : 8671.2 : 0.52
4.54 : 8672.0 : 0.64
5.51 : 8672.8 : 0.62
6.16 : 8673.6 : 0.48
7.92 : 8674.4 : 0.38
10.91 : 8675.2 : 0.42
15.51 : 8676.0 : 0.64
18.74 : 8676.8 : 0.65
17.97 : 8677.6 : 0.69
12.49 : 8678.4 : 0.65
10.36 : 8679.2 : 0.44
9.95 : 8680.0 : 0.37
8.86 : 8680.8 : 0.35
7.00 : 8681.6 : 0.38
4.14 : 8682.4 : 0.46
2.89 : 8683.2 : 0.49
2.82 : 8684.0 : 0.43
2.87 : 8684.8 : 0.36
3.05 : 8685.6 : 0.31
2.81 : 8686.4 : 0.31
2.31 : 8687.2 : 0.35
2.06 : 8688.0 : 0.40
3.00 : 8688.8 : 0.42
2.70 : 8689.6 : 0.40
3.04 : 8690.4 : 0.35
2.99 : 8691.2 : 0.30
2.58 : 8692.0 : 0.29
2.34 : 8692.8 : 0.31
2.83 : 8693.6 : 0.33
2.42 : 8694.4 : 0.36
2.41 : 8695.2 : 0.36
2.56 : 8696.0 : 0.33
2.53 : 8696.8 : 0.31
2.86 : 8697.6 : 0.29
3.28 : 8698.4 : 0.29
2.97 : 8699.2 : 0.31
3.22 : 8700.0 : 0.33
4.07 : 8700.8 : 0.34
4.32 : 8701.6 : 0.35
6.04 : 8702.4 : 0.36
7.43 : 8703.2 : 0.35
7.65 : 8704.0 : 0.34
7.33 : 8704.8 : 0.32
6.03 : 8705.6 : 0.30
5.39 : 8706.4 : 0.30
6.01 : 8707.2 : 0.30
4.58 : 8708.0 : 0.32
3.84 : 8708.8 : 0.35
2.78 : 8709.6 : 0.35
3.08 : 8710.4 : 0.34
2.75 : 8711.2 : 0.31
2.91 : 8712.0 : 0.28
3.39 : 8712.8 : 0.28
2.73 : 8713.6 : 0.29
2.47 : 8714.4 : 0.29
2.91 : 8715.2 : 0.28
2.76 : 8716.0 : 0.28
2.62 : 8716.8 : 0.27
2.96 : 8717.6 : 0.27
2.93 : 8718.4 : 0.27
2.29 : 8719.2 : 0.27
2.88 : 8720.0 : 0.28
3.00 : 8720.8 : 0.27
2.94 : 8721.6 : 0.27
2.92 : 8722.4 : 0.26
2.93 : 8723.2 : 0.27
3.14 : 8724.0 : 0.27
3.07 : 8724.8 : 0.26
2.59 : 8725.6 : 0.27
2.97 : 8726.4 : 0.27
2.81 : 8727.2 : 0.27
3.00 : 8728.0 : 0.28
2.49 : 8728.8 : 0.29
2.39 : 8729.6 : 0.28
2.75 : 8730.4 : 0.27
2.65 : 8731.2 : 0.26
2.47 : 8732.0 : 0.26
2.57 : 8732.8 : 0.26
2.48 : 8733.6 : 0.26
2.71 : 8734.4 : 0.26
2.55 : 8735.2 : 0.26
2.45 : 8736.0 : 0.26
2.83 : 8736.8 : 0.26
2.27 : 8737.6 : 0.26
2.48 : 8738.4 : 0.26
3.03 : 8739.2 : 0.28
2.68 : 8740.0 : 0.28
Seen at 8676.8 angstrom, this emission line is H-alpha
